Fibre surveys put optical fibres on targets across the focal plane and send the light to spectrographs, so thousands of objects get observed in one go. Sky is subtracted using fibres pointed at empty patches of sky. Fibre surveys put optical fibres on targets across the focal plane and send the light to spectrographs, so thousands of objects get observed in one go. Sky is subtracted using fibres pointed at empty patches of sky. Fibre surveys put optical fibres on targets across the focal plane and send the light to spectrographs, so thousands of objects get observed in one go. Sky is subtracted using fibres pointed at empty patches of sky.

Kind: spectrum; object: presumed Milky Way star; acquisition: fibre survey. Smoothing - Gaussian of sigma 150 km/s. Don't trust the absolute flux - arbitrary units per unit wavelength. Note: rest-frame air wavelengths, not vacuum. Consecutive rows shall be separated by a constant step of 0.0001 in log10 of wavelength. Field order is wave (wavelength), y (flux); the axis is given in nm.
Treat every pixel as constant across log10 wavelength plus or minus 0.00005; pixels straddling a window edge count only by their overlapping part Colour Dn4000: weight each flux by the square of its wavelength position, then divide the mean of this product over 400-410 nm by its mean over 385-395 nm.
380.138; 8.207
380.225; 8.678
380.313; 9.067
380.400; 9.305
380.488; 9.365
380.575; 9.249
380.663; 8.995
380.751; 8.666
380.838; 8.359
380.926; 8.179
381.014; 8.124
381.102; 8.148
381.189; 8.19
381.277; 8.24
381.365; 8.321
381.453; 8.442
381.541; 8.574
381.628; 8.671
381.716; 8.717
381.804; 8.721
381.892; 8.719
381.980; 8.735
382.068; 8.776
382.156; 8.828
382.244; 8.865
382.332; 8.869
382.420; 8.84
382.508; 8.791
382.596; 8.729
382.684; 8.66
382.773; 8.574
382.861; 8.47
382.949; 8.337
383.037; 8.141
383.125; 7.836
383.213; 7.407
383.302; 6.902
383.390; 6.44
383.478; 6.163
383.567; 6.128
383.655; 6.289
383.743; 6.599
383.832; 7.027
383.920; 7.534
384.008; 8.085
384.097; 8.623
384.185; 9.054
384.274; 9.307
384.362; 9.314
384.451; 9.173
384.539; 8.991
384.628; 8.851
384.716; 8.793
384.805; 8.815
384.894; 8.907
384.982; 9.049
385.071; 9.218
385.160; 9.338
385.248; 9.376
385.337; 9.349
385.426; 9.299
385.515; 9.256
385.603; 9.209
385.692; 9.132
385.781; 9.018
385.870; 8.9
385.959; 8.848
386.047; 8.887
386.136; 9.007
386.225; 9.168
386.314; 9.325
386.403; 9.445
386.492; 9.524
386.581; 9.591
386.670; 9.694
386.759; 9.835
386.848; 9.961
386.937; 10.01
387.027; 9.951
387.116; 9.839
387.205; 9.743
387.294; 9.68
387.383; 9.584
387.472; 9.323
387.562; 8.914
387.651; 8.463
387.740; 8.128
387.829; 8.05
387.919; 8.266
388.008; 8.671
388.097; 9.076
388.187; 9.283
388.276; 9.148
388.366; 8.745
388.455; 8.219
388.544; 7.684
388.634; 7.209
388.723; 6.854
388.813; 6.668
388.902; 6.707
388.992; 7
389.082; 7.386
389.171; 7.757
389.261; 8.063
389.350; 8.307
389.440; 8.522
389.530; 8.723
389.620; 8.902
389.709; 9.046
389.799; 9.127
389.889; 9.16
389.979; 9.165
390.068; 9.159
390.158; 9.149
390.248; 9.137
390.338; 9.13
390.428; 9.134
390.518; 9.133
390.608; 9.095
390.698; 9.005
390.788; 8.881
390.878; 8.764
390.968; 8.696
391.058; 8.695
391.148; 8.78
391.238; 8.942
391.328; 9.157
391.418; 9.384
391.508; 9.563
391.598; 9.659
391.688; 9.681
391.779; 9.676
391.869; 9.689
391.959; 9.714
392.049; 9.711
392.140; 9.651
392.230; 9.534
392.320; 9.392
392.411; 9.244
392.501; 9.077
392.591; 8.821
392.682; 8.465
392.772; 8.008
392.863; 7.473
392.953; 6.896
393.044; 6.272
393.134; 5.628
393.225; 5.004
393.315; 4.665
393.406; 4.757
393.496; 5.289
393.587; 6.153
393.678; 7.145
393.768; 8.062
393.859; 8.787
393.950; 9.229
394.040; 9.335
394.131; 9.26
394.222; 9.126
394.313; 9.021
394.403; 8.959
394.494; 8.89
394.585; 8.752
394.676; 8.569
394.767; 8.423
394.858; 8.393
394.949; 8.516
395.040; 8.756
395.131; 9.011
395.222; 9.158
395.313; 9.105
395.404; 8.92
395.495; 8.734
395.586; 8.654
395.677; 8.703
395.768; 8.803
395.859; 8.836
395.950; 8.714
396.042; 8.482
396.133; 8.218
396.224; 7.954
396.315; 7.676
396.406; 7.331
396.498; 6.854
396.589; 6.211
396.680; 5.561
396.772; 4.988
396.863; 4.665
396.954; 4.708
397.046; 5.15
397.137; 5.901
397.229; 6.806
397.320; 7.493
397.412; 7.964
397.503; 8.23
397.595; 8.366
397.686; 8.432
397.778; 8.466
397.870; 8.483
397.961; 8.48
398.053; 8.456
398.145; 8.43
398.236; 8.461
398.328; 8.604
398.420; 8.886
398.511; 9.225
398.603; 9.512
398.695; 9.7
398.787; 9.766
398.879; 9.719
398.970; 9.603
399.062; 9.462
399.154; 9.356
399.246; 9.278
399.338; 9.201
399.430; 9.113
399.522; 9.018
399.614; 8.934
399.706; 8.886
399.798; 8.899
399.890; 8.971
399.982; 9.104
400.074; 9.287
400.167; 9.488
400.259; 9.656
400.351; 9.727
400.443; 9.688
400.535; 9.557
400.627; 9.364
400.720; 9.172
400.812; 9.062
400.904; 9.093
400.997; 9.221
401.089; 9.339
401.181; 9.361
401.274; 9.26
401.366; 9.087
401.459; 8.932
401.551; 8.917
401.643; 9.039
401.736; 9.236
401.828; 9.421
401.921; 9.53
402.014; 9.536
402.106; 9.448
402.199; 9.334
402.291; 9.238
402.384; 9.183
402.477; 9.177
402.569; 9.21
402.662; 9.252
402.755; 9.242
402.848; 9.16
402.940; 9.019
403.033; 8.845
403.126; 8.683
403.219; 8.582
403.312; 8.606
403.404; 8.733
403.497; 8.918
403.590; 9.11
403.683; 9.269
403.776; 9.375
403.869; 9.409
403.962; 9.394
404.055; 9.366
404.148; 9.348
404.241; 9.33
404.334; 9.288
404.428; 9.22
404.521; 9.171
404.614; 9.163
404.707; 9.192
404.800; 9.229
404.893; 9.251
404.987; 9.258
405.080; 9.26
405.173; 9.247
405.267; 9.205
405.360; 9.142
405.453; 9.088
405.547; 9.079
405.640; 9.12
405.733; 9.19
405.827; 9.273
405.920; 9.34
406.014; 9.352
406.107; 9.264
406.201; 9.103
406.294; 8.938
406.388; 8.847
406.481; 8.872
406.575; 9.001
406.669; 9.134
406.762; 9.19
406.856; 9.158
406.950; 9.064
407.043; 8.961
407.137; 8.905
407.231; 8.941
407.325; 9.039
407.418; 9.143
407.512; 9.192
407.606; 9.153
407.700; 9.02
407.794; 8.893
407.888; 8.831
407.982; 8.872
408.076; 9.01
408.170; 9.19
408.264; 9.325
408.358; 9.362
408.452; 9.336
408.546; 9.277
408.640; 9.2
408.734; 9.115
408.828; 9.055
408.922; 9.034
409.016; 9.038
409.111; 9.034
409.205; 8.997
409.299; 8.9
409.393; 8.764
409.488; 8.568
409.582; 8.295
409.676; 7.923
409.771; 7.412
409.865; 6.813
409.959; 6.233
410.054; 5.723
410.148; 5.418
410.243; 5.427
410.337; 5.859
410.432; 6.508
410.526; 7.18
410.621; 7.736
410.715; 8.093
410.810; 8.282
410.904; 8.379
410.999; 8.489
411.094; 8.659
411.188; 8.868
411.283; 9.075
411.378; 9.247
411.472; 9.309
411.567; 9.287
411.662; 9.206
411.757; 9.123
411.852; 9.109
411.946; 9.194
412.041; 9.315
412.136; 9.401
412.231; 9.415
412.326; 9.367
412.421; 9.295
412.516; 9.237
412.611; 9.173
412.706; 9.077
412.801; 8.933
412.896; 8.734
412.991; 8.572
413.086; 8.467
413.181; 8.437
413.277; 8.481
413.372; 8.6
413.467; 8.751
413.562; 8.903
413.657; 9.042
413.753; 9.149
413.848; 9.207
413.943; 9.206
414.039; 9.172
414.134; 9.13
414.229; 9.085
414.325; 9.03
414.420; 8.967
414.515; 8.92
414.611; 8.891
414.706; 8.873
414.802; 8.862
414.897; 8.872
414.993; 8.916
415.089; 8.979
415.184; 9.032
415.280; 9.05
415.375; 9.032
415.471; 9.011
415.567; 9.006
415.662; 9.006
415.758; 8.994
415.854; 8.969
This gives 1.13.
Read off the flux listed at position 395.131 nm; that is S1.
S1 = 9.011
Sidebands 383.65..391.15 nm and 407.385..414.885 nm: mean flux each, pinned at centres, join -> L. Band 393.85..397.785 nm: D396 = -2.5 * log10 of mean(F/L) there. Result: 0.097 mag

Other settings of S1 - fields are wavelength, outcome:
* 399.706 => 8.886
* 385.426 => 9.299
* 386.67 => 9.694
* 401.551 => 8.917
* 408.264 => 9.325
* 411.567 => 9.287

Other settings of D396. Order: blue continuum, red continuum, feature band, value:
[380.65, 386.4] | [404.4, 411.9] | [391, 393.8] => 0.057 mag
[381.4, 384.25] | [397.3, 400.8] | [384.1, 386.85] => -0.119 mag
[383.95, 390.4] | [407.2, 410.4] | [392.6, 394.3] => 0.198 mag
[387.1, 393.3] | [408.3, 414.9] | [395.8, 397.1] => 0.250 mag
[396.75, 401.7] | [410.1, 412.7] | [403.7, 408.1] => -0.075 mag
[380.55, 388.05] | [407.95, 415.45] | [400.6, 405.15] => -0.064 mag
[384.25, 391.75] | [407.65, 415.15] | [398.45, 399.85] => -0.063 mag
